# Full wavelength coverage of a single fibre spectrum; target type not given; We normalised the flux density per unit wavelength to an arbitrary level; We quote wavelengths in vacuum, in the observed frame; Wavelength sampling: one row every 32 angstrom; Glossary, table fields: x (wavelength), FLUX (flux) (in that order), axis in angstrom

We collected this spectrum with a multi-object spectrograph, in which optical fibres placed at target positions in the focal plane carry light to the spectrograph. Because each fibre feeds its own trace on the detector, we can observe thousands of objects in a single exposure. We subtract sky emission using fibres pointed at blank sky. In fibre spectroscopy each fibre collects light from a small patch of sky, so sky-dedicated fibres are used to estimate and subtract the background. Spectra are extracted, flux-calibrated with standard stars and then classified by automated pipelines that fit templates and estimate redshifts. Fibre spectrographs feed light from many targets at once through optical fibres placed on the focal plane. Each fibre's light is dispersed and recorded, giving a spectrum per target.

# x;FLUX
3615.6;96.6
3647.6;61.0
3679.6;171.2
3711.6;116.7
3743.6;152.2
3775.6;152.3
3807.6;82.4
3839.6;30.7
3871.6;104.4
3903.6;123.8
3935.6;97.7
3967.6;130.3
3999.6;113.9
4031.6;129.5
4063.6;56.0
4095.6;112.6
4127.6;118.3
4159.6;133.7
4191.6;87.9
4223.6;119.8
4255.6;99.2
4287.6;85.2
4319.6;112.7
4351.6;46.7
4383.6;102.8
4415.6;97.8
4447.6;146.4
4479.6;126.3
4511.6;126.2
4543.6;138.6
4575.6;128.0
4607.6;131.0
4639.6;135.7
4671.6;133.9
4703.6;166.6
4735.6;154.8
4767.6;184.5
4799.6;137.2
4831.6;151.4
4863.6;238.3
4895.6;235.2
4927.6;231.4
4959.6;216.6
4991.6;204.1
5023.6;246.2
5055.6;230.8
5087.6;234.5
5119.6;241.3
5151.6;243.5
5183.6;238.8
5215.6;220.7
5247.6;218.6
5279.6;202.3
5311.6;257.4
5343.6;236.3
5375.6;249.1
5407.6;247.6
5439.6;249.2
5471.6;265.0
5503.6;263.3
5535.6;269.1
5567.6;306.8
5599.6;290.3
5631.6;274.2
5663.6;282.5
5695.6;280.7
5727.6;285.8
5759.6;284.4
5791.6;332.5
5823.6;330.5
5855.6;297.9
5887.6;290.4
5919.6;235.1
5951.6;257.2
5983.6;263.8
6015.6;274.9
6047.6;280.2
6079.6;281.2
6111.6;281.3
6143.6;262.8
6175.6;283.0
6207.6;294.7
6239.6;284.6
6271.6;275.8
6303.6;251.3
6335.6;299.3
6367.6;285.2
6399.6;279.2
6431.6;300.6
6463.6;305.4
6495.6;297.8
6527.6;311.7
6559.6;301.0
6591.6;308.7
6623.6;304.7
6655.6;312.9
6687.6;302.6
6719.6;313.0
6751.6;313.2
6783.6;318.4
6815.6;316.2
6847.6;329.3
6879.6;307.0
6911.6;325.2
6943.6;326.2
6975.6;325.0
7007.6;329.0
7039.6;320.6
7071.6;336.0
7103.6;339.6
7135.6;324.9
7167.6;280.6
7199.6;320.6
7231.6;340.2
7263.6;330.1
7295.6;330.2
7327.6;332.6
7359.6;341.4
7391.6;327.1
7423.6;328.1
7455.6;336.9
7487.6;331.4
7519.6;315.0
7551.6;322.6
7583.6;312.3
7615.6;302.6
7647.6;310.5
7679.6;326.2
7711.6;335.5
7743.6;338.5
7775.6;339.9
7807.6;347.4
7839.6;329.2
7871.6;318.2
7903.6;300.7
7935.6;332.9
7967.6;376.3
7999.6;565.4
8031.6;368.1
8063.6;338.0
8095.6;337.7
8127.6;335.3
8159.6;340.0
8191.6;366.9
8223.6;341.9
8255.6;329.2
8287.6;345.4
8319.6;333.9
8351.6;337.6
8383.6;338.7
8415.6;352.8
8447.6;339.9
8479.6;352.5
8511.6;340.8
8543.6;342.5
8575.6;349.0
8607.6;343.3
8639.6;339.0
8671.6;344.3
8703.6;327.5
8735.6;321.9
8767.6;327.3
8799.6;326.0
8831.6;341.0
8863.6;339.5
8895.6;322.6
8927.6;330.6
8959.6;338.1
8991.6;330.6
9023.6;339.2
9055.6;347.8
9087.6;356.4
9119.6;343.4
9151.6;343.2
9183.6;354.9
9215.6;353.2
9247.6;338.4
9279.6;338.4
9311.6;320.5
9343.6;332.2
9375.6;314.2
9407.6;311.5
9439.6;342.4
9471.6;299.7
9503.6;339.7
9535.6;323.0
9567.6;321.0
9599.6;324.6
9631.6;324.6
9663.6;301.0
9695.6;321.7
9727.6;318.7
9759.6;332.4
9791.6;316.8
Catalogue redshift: 0.217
